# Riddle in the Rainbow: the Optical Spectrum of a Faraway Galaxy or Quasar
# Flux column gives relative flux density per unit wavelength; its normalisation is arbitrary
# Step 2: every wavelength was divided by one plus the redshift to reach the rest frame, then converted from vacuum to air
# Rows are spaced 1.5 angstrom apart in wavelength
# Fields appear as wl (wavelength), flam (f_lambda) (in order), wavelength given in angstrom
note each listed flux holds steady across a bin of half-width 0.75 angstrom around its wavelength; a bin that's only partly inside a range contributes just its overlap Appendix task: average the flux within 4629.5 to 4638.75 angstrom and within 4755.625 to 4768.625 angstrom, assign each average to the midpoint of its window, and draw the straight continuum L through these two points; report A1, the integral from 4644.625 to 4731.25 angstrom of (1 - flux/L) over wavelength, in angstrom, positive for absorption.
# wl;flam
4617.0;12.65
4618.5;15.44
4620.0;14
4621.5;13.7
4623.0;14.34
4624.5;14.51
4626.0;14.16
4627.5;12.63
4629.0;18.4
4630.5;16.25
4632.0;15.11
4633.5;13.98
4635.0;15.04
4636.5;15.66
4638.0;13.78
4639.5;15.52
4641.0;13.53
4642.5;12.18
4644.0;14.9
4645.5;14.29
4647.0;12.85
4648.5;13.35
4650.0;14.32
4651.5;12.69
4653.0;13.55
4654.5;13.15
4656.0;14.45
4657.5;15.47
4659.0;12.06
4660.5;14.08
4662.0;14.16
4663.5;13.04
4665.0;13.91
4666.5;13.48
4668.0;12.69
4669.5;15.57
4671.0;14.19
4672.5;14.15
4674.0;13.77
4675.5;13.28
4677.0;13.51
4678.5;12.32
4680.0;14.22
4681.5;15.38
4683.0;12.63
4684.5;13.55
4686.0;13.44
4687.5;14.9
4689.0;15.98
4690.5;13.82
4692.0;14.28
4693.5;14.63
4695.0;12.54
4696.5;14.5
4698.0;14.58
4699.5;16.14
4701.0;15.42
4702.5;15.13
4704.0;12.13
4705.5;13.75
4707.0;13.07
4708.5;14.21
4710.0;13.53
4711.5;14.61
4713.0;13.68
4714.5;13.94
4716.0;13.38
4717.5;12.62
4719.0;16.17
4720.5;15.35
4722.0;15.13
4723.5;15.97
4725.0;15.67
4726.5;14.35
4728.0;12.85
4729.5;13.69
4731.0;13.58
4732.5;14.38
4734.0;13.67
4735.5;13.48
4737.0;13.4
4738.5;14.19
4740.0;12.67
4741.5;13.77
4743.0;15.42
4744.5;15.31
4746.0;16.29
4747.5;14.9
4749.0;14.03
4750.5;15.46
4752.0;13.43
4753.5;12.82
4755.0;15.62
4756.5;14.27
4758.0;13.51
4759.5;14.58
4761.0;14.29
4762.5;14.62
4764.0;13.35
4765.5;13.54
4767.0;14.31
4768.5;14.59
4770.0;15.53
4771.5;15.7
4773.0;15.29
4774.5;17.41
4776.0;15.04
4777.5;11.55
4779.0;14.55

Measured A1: 3.7 angstrom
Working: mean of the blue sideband 15.1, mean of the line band 14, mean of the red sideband 14.1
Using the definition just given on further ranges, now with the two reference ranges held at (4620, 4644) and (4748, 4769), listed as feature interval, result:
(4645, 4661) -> 0.96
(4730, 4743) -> 0.46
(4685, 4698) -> 0.11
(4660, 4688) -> 1.27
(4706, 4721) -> 0.30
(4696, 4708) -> 0.02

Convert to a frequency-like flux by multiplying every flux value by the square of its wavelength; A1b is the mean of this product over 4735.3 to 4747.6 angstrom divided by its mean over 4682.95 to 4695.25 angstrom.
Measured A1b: 1.04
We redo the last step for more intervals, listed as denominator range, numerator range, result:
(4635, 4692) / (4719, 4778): 1.08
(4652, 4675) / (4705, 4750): 1.06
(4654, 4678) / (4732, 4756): 1.07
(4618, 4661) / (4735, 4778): 1.07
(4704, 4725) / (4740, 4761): 1.03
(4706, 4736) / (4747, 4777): 1.05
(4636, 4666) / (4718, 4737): 1.08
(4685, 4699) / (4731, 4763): 1.02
